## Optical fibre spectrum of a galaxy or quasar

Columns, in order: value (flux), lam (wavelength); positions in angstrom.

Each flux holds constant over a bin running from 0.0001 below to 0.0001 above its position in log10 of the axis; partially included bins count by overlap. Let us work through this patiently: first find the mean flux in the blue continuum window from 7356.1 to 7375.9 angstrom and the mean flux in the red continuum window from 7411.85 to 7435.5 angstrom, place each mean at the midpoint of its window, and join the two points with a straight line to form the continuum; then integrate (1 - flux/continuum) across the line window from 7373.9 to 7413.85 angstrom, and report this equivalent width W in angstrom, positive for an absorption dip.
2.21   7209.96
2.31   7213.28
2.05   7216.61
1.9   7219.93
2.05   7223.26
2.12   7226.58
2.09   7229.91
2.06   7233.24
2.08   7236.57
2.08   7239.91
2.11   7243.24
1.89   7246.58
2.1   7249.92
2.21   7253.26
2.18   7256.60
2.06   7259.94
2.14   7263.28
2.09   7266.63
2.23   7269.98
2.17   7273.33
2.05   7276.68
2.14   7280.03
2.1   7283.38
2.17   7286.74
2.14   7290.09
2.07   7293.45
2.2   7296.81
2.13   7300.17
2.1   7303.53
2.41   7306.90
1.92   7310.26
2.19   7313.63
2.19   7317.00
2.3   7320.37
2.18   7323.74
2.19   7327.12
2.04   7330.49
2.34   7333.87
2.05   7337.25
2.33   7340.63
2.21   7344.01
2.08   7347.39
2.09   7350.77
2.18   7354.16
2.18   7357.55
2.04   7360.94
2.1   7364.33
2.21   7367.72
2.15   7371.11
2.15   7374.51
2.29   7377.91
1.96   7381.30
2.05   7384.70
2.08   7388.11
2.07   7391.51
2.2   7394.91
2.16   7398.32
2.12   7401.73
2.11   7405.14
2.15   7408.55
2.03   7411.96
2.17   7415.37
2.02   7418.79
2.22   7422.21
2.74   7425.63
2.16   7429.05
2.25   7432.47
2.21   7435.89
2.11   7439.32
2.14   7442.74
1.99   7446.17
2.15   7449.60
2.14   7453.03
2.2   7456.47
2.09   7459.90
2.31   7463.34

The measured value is 1.34 angstrom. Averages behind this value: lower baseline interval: 2.14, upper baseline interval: 2.24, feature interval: 2.11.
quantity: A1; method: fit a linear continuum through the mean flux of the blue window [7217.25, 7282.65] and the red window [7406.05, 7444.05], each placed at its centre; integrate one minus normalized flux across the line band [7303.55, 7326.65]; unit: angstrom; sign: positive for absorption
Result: -0.6 angstrom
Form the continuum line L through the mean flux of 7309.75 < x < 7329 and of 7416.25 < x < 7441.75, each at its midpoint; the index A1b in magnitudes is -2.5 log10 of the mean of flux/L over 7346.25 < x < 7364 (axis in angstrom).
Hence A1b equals 0.04 mag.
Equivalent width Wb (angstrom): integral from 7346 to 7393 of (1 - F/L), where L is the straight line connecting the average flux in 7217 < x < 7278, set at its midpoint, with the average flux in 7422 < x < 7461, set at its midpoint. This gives 0.9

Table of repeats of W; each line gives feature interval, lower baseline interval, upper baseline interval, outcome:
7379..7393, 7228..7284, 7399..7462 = 0.7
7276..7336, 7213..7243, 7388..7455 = -1.4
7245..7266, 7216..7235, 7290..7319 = -0.1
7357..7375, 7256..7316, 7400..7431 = 0.3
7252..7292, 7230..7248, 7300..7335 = -0.7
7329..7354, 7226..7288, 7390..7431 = -0.2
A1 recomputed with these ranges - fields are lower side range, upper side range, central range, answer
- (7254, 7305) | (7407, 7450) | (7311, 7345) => -0.7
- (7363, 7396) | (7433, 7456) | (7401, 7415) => 0.1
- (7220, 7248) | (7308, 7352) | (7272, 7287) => -0.1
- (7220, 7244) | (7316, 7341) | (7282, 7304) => 0.2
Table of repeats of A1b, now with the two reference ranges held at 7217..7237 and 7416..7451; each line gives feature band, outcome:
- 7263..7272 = -0.04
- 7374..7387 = 0.03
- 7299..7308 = -0.05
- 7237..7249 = 0.01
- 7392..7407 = 0.02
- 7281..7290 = -0.02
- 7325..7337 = -0.02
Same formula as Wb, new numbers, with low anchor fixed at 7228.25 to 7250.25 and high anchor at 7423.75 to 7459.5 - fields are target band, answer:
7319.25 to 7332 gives -0.3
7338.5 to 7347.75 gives -0.4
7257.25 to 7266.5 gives -0.2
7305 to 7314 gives -0.3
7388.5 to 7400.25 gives 0.2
